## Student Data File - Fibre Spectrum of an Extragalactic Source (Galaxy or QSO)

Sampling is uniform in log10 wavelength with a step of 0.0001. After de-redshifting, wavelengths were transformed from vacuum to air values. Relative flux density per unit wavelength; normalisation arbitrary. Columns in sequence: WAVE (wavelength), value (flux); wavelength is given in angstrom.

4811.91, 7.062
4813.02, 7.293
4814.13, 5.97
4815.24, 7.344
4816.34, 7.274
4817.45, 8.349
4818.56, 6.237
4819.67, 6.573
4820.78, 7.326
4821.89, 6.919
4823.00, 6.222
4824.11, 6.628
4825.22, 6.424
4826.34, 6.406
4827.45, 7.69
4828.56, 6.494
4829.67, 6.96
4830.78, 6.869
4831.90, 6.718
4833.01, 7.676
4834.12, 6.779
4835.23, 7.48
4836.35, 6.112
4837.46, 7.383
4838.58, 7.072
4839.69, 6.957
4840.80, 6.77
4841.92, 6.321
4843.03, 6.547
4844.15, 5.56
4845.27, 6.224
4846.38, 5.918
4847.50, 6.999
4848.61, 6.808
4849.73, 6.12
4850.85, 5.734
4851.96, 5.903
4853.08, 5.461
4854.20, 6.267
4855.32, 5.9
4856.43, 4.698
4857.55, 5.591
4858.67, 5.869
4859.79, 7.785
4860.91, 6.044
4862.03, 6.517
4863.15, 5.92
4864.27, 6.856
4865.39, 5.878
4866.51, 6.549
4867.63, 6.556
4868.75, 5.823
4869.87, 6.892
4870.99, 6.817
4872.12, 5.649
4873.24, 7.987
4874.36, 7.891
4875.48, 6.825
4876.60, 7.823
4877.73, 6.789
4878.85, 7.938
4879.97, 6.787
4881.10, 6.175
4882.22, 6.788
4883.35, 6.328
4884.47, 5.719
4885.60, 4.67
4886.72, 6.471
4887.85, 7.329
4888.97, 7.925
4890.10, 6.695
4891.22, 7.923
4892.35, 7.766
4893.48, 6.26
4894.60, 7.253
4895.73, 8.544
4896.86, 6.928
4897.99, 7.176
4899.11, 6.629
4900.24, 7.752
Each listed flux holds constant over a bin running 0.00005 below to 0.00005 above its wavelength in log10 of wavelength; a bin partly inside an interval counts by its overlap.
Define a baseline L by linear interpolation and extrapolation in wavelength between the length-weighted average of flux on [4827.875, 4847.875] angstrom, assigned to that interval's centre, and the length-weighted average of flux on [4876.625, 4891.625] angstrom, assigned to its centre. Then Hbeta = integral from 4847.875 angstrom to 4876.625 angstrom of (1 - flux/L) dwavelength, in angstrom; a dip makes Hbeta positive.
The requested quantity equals 1.6 angstrom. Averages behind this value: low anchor 6.72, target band 6.37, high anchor 6.76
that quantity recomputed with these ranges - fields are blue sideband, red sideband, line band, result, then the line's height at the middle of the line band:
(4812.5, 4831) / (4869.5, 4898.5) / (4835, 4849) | 0.6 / 6.91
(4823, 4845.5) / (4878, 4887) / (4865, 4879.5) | -1.0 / 6.45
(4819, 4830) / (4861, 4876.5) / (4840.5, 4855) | 1.1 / 6.7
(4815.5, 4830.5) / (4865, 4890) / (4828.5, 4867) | 2.2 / 6.81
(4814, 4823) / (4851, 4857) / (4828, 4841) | -1.1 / 6.4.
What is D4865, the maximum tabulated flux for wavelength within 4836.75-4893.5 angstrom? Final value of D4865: 7.987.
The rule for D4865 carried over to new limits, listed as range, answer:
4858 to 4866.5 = 7.785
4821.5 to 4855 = 7.69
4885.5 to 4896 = 8.544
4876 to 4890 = 7.938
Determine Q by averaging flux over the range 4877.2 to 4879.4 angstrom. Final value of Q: 7.38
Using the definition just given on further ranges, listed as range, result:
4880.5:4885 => 6.26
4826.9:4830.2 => 7.06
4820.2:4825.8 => 6.69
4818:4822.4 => 6.76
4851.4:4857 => 5.65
